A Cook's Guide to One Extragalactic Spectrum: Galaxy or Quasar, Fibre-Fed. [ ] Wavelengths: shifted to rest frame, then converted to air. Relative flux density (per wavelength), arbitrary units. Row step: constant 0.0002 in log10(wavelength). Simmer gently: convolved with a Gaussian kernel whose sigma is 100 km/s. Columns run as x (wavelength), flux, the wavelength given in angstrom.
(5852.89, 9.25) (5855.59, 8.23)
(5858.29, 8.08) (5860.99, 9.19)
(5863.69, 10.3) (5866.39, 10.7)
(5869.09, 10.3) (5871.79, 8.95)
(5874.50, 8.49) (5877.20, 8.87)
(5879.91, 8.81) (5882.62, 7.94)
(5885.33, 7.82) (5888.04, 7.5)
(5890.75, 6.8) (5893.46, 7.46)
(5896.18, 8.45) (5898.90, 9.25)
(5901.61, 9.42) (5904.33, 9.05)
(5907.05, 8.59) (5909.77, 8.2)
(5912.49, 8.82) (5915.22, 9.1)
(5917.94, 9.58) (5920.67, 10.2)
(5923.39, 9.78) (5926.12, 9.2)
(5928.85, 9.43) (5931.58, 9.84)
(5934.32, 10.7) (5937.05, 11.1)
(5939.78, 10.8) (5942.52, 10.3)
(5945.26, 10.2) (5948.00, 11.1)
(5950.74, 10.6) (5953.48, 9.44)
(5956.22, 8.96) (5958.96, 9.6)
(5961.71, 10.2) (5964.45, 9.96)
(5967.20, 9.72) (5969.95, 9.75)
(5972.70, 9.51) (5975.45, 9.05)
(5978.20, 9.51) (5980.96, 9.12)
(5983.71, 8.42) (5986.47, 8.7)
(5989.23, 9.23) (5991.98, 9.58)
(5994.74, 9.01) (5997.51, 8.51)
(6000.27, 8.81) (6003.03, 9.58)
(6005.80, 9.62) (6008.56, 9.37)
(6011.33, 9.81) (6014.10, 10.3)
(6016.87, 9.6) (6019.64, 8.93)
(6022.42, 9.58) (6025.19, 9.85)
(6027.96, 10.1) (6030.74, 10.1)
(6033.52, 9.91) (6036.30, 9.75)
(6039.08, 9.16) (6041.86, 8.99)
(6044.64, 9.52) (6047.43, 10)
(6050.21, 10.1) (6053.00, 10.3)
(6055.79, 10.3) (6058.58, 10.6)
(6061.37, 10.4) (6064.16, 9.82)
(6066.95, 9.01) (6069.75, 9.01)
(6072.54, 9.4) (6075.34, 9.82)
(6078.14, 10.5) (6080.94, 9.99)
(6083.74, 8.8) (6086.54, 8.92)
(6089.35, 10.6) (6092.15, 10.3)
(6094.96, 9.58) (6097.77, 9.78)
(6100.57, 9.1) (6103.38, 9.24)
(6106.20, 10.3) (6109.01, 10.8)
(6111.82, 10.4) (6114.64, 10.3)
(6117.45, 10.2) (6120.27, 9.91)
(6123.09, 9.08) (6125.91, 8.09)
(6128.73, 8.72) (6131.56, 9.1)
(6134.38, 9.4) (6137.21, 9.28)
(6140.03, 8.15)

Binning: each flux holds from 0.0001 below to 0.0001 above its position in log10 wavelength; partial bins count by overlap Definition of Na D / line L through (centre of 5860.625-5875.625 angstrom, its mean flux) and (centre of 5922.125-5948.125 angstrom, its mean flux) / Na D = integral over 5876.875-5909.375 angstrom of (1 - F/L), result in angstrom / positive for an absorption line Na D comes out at 5.20 angstrom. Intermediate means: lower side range 9.7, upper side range 10.2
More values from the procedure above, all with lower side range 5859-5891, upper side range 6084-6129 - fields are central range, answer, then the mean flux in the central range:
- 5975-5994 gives 0.4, 9.09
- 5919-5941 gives -2.6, 10.1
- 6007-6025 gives -0.5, 9.62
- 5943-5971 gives -2.5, 9.97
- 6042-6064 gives -1.3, 10.1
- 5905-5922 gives -0.1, 9.08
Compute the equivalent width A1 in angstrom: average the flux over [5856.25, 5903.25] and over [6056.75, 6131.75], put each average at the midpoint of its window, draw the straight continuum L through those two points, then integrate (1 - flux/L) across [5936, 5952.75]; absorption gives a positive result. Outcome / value -3.0 angstrom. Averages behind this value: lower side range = 8.72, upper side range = 9.71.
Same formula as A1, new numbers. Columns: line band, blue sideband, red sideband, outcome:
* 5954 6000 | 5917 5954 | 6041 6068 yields 3.7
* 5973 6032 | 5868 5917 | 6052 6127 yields -0.8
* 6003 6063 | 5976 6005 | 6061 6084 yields -2.9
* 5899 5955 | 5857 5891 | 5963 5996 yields -4.3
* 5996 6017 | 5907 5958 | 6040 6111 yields 0.8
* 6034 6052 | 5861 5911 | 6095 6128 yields -0.4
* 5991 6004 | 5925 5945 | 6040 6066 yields 1.3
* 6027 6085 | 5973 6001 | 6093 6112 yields -1.6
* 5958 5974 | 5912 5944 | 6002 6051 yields 0.1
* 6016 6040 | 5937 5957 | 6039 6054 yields 0.3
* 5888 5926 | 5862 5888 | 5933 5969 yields 3.0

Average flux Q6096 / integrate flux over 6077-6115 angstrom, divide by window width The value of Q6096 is 9.89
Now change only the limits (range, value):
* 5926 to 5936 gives 9.9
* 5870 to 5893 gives 8.16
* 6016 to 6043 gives 9.6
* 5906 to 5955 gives 9.84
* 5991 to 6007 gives 9.17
